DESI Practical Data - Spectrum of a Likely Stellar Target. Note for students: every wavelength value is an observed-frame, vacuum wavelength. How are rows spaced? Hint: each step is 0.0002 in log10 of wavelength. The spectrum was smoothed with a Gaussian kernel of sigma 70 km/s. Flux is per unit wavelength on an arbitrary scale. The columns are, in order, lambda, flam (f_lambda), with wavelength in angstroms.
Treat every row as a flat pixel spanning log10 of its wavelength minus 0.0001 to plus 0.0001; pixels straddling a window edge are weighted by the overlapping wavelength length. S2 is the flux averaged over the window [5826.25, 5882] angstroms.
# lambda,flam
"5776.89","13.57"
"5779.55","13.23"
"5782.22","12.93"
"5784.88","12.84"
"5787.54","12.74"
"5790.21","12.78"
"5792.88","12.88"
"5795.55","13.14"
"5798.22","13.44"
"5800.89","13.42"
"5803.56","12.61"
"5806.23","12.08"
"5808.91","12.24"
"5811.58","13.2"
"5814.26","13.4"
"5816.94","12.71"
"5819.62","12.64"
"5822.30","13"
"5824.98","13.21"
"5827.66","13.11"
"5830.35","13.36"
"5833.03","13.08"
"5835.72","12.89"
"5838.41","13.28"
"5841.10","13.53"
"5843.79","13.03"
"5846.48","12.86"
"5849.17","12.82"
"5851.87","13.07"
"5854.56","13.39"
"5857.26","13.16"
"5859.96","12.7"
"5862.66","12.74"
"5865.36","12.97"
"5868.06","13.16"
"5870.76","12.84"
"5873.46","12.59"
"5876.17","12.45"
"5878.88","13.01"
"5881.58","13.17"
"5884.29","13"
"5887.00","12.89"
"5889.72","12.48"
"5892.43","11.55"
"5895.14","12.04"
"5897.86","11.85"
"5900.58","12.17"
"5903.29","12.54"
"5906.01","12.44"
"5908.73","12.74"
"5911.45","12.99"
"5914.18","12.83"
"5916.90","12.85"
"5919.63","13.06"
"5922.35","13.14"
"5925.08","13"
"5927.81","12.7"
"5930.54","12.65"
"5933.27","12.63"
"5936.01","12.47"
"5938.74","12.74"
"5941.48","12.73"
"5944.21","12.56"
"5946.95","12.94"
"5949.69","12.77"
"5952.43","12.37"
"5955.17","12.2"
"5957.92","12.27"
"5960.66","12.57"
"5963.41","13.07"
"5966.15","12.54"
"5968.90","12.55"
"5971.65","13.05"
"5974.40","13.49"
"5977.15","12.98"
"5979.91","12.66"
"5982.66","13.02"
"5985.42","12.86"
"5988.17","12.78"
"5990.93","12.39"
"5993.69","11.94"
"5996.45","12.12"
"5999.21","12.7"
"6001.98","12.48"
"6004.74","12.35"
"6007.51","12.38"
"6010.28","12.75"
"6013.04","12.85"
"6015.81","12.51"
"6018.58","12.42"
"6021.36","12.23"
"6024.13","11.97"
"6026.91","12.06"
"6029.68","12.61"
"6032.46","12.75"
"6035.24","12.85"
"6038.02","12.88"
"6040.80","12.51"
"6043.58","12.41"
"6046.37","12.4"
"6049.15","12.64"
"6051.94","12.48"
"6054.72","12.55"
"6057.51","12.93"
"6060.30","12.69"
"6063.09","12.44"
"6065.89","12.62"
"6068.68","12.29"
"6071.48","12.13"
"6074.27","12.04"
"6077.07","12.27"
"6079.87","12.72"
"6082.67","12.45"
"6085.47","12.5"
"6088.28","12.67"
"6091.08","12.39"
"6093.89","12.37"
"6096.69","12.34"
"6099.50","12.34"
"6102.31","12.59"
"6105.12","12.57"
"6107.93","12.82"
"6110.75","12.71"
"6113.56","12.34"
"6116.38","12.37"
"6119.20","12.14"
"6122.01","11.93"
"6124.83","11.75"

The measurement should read 13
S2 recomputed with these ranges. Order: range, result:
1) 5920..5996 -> 12.7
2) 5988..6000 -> 12.3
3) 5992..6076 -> 12.5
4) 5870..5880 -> 12.7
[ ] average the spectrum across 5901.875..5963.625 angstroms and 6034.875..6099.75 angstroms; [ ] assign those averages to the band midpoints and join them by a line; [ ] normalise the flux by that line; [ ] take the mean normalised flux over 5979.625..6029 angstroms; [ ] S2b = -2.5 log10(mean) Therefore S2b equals 0.01 mag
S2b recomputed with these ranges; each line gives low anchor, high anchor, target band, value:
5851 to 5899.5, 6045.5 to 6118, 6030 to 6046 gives -0.01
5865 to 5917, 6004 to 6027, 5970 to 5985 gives -0.05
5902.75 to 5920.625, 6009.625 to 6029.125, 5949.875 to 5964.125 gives 0.01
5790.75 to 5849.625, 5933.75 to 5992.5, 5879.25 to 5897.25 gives 0.03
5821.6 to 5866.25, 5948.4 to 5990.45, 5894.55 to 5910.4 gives 0.05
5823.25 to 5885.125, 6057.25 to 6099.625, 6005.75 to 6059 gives 0.00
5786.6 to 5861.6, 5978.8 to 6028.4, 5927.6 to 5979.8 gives -0.01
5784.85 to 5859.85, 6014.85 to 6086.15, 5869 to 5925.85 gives 0.01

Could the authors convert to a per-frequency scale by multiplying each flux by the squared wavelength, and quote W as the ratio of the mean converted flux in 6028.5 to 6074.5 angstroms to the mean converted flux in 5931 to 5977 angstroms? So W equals 1.02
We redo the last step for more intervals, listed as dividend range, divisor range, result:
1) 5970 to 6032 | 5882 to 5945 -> 1.03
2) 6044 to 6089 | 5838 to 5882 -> 1.03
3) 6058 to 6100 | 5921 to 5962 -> 1.03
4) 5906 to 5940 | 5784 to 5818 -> 1.04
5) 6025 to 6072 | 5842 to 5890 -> 1.03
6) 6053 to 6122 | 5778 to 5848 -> 1.05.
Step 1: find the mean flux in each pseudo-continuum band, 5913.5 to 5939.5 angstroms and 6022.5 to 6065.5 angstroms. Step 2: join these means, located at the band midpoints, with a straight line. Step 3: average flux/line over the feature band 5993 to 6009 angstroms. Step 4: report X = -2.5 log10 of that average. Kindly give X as 0.03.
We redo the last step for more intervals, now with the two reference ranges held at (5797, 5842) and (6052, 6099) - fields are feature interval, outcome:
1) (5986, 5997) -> 0.024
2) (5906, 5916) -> 0.001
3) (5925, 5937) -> 0.010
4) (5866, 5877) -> 0.009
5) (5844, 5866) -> -0.003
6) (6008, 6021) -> 0.001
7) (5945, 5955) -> 0.009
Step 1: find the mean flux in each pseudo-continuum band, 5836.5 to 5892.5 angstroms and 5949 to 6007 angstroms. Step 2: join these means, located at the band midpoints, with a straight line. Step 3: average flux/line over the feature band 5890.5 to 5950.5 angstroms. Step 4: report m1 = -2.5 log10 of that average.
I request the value 0.014 mag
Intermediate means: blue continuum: 12.9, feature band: 12.6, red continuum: 12.6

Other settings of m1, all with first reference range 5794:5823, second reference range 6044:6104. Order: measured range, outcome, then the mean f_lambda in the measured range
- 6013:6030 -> 0.02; 12.3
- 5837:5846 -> -0.03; 13.2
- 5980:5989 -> -0.02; 12.9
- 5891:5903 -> 0.07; 12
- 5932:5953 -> 0.00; 12.7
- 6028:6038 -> -0.02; 12.7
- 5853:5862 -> -0.02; 13.1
